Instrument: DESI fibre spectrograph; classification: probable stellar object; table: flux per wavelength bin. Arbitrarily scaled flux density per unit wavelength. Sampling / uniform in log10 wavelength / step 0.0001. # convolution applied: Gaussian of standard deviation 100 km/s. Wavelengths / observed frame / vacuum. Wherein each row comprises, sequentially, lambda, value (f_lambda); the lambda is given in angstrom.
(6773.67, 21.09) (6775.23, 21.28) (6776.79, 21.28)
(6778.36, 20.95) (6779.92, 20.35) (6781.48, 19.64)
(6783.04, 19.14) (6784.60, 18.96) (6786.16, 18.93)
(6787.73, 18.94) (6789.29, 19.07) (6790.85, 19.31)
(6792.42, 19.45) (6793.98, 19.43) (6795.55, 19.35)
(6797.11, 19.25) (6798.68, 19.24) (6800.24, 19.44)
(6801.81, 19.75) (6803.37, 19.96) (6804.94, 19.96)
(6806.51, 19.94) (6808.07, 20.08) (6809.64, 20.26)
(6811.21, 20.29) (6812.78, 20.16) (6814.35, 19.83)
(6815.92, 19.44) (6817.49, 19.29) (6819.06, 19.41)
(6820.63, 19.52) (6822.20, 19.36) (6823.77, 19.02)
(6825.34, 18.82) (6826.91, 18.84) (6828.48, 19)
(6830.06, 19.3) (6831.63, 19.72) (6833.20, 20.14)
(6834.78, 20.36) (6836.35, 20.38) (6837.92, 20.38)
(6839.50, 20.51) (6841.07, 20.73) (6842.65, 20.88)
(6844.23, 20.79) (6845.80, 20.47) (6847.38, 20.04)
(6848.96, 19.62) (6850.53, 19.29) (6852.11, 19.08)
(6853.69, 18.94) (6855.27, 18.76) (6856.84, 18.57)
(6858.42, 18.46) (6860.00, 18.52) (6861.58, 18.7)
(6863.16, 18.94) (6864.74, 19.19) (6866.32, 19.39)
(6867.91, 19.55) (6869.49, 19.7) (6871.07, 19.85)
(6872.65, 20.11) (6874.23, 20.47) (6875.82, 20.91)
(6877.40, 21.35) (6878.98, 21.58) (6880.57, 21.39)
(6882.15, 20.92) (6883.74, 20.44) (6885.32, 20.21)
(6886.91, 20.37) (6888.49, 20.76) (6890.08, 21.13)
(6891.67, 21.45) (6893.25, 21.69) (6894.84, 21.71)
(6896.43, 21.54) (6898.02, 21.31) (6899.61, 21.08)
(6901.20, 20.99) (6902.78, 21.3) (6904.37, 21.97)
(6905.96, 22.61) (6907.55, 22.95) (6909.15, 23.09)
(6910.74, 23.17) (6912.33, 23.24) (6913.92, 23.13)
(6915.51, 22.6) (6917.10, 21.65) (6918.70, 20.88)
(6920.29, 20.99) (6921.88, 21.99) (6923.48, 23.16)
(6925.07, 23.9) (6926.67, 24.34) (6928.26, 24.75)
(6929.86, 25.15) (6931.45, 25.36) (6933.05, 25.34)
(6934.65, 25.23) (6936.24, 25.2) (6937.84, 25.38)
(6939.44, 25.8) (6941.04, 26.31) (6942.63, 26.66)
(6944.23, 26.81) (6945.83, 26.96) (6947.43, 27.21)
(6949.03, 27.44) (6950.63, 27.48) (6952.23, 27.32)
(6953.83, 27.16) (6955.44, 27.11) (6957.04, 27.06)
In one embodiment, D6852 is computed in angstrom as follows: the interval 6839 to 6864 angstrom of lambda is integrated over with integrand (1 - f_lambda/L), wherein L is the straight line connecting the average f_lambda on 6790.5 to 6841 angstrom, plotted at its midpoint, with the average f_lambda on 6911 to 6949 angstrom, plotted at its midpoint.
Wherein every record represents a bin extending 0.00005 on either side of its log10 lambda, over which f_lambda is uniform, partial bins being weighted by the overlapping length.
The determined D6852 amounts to 2.0 angstrom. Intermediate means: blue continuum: 19.7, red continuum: 24.5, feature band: 19.5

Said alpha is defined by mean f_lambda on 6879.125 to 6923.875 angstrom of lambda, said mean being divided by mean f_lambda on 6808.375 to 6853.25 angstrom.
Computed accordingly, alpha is 1.09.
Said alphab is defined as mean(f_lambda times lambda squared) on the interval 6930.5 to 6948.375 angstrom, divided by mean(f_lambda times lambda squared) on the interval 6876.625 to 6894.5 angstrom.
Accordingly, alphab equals 1.26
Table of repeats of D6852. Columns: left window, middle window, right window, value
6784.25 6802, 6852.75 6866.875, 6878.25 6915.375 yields 1.3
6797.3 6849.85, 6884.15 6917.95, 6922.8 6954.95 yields 3.0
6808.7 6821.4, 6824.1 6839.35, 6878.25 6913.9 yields 0.4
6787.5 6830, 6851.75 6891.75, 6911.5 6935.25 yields 3.2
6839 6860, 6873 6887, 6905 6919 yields 0.2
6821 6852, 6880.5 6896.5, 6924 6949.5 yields 1.3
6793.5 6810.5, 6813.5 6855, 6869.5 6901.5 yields 0.9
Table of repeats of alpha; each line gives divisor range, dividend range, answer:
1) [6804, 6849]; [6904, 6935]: 1.17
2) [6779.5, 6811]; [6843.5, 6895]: 1.03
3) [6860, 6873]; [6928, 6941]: 1.31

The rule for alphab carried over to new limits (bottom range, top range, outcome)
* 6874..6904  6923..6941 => 1.20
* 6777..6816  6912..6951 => 1.30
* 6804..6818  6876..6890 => 1.07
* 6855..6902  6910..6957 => 1.25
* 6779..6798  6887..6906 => 1.14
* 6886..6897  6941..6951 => 1.29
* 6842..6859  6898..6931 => 1.18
